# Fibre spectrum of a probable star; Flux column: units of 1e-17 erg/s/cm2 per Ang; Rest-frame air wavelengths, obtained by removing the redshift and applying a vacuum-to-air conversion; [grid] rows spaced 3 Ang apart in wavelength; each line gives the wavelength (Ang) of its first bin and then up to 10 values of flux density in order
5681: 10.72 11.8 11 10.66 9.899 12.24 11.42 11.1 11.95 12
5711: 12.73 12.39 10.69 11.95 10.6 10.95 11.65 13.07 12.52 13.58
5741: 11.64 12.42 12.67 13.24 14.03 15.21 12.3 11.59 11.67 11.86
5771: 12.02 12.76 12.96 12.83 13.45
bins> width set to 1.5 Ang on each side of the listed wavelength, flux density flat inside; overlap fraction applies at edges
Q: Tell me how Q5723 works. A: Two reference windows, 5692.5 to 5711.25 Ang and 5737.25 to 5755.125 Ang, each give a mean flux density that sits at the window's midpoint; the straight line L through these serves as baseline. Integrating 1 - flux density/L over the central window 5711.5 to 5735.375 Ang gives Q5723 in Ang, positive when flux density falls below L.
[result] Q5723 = 1.1 Ang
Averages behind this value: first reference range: 11.6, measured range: 11.7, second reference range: 13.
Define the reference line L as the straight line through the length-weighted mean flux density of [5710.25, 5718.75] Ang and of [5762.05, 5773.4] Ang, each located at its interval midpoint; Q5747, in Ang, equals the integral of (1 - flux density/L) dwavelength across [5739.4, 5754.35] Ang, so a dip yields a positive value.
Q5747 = -1.1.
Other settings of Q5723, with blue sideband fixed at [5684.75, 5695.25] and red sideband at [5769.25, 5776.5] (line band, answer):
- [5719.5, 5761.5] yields -2.71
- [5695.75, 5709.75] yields -0.91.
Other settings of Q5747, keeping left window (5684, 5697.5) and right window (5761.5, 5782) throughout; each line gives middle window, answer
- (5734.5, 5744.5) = -0.64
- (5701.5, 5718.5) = -0.76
